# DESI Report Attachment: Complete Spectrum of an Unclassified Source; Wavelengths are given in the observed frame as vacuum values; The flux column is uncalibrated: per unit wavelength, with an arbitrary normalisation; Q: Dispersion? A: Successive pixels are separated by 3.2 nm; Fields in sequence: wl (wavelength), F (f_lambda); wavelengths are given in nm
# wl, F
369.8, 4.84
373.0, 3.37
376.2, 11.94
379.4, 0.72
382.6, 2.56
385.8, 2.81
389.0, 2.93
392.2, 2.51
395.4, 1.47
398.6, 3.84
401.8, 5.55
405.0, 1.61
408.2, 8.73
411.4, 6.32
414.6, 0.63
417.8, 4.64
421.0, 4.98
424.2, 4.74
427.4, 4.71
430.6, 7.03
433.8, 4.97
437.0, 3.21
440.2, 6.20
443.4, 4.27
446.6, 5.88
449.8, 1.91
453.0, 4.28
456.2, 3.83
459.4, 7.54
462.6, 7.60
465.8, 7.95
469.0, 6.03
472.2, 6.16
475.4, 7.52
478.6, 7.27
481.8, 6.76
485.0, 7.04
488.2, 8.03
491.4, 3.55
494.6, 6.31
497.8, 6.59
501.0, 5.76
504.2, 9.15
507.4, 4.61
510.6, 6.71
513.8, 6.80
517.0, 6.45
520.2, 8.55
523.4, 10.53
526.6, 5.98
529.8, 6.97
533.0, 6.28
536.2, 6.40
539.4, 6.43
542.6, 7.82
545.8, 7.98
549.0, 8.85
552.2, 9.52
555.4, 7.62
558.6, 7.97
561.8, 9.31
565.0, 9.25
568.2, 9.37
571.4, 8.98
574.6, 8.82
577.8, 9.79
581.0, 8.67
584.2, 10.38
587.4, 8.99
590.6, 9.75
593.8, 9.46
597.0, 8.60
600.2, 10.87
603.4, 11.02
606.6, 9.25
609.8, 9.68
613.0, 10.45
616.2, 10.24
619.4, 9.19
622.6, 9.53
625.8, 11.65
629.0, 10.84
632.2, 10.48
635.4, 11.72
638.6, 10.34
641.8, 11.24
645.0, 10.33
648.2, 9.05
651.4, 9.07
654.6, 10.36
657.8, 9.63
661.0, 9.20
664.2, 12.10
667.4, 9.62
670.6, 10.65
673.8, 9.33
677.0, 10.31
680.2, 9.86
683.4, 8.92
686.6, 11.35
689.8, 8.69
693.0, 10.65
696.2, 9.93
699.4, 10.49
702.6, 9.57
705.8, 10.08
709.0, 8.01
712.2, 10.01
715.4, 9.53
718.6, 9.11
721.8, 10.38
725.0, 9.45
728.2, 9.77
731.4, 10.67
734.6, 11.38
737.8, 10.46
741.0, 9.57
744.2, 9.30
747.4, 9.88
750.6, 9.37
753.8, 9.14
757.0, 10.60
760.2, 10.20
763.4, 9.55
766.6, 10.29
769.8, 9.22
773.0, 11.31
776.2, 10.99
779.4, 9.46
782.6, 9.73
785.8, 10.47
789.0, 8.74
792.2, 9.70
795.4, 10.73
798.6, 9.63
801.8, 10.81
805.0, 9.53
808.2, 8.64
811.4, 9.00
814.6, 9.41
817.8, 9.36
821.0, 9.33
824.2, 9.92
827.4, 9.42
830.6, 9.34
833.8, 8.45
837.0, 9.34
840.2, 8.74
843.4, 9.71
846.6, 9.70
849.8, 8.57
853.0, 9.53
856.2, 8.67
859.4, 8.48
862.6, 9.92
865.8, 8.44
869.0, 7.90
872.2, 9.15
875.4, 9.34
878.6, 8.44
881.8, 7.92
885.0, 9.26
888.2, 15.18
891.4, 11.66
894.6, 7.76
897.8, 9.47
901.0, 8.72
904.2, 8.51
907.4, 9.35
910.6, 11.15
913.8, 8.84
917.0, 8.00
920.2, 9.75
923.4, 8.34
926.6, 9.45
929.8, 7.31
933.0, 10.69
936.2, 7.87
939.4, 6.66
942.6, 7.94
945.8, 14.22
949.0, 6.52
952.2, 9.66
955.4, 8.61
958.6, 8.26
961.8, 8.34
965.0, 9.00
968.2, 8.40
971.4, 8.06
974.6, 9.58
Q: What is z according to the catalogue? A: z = 0.35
